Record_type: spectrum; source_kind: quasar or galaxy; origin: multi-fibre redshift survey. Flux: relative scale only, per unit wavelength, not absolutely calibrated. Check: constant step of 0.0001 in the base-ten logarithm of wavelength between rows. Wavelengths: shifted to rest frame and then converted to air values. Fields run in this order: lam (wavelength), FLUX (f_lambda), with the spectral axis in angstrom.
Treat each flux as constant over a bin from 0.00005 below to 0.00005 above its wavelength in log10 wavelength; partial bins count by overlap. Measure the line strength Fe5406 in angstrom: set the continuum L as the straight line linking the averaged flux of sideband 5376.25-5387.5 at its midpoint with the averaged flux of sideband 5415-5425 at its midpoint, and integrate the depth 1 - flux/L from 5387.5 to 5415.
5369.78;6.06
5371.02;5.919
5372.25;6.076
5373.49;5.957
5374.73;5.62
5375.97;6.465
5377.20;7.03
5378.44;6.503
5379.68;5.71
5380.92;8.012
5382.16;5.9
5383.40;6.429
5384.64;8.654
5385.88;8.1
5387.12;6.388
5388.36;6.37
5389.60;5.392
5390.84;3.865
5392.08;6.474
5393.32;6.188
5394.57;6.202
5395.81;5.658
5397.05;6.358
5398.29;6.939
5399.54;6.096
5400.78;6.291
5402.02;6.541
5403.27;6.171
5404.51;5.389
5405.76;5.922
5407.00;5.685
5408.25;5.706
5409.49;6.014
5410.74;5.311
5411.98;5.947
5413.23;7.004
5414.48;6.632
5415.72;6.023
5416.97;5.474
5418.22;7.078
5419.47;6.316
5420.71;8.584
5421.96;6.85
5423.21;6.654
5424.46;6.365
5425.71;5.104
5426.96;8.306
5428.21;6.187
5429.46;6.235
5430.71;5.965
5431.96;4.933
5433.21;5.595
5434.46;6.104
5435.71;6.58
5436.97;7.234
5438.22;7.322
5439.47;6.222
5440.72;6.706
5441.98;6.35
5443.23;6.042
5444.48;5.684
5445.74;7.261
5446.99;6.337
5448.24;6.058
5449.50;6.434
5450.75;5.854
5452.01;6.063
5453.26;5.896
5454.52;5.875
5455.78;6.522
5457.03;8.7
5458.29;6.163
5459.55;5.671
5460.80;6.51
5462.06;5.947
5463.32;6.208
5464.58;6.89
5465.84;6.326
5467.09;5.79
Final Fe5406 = 3.3 angstrom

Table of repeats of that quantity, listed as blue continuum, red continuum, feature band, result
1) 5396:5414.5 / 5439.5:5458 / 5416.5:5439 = -0.86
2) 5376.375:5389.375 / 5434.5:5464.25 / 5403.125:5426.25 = 1.45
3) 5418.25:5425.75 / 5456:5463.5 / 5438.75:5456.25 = 1.04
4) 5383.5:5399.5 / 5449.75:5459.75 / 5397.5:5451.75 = 0.52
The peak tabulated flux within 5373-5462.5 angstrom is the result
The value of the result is 8.7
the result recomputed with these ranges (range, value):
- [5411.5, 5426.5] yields 8.584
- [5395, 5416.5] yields 7.004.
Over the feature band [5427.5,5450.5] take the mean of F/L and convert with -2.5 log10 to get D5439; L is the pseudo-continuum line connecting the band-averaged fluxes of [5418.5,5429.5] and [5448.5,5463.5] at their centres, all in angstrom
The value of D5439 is 0.04 mag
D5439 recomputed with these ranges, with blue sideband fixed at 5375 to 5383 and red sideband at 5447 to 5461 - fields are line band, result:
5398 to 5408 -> 0.07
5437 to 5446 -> -0.03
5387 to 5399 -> 0.10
